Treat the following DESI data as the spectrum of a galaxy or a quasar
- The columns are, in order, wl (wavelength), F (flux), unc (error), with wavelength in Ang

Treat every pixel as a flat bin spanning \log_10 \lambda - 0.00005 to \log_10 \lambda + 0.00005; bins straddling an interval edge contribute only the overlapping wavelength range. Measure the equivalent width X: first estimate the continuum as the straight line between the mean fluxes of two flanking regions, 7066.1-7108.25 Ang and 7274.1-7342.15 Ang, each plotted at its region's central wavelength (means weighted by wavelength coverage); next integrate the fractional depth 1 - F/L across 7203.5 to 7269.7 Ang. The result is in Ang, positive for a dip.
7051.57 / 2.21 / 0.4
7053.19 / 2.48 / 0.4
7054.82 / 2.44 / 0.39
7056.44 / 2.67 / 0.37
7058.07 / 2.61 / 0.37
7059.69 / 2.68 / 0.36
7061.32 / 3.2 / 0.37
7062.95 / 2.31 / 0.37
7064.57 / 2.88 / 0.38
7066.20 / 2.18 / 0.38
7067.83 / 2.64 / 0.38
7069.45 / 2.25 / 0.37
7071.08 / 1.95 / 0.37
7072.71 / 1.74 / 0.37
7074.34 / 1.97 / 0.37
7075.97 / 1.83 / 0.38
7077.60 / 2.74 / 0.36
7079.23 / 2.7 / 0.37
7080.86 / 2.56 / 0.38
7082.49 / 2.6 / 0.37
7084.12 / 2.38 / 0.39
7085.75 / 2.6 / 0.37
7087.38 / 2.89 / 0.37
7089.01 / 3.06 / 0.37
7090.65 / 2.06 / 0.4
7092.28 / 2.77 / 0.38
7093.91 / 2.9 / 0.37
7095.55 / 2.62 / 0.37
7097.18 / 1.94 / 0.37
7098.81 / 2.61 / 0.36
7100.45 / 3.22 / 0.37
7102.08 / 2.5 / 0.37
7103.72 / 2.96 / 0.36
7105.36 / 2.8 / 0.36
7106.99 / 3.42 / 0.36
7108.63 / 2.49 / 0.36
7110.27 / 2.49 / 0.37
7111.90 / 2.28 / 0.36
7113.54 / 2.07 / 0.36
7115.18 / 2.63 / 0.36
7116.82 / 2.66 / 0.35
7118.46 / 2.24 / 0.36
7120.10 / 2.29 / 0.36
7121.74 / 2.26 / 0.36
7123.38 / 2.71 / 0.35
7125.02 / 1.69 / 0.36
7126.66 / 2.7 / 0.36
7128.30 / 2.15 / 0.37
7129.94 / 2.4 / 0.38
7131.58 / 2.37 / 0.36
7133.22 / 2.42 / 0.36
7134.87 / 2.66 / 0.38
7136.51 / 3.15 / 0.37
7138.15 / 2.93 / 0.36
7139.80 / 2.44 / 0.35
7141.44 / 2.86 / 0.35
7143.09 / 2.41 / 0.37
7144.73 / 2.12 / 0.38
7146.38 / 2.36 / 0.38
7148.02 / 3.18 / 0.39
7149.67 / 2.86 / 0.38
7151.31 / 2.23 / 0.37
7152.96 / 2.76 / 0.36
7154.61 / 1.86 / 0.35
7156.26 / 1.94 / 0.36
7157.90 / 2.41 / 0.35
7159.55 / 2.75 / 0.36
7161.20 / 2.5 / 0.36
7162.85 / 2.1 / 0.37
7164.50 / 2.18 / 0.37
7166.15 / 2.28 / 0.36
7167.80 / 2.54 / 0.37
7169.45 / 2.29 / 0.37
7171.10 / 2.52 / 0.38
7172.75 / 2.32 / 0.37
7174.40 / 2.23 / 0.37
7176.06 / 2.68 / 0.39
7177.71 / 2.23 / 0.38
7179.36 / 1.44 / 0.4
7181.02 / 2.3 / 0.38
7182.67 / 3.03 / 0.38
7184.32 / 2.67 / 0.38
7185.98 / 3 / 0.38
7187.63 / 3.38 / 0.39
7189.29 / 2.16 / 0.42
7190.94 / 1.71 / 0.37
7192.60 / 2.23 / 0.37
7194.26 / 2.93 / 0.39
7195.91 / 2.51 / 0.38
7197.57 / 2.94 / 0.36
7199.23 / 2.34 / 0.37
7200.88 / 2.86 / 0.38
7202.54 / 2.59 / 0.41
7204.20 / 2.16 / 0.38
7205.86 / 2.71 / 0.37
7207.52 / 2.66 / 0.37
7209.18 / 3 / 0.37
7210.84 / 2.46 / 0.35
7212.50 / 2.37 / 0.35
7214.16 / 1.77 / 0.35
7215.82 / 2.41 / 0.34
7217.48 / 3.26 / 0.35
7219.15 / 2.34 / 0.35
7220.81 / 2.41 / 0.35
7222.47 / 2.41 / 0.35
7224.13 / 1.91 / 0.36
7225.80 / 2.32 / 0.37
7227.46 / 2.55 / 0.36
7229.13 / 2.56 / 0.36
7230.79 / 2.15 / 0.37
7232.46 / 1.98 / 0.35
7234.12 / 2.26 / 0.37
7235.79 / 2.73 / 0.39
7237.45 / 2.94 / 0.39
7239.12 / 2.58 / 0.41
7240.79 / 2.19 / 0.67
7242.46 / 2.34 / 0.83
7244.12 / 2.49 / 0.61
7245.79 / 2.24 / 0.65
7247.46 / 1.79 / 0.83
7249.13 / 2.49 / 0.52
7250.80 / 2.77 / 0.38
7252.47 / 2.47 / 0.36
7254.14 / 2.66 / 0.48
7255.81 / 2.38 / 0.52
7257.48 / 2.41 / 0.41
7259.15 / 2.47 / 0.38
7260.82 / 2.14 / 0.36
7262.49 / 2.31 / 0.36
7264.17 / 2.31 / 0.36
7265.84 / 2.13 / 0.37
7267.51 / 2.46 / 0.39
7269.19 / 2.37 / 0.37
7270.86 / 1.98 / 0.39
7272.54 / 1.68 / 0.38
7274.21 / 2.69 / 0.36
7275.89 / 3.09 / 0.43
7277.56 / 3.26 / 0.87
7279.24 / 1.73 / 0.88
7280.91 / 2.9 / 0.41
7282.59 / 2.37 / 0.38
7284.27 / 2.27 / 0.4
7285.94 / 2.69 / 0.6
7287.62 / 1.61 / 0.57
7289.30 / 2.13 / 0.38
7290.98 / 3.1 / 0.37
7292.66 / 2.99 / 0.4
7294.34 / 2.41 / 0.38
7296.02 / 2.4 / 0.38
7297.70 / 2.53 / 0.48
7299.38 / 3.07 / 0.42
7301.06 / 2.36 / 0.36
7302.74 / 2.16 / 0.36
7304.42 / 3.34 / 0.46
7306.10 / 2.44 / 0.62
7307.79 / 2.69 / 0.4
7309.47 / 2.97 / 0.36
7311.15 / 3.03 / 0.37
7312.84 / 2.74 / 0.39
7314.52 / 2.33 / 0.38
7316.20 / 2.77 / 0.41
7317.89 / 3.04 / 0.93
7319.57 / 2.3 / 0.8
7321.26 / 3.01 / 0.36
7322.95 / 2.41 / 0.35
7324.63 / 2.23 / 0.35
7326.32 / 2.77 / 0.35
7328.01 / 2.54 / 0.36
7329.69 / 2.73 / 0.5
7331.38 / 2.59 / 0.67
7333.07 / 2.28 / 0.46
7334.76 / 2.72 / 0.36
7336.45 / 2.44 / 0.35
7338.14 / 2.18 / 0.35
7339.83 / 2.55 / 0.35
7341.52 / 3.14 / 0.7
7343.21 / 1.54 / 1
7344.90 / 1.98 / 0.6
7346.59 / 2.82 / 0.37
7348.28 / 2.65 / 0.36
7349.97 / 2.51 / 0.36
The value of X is 4.5 Ang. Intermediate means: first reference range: 2.54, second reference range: 2.61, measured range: 2.41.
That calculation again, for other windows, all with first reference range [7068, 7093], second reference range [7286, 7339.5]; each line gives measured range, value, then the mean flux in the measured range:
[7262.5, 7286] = 1.4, 2.41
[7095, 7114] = -1.5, 2.63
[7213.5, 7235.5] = 1.5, 2.35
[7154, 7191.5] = 1.6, 2.38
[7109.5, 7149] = -0.5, 2.48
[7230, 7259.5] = 1.5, 2.41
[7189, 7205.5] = 0.3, 2.46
